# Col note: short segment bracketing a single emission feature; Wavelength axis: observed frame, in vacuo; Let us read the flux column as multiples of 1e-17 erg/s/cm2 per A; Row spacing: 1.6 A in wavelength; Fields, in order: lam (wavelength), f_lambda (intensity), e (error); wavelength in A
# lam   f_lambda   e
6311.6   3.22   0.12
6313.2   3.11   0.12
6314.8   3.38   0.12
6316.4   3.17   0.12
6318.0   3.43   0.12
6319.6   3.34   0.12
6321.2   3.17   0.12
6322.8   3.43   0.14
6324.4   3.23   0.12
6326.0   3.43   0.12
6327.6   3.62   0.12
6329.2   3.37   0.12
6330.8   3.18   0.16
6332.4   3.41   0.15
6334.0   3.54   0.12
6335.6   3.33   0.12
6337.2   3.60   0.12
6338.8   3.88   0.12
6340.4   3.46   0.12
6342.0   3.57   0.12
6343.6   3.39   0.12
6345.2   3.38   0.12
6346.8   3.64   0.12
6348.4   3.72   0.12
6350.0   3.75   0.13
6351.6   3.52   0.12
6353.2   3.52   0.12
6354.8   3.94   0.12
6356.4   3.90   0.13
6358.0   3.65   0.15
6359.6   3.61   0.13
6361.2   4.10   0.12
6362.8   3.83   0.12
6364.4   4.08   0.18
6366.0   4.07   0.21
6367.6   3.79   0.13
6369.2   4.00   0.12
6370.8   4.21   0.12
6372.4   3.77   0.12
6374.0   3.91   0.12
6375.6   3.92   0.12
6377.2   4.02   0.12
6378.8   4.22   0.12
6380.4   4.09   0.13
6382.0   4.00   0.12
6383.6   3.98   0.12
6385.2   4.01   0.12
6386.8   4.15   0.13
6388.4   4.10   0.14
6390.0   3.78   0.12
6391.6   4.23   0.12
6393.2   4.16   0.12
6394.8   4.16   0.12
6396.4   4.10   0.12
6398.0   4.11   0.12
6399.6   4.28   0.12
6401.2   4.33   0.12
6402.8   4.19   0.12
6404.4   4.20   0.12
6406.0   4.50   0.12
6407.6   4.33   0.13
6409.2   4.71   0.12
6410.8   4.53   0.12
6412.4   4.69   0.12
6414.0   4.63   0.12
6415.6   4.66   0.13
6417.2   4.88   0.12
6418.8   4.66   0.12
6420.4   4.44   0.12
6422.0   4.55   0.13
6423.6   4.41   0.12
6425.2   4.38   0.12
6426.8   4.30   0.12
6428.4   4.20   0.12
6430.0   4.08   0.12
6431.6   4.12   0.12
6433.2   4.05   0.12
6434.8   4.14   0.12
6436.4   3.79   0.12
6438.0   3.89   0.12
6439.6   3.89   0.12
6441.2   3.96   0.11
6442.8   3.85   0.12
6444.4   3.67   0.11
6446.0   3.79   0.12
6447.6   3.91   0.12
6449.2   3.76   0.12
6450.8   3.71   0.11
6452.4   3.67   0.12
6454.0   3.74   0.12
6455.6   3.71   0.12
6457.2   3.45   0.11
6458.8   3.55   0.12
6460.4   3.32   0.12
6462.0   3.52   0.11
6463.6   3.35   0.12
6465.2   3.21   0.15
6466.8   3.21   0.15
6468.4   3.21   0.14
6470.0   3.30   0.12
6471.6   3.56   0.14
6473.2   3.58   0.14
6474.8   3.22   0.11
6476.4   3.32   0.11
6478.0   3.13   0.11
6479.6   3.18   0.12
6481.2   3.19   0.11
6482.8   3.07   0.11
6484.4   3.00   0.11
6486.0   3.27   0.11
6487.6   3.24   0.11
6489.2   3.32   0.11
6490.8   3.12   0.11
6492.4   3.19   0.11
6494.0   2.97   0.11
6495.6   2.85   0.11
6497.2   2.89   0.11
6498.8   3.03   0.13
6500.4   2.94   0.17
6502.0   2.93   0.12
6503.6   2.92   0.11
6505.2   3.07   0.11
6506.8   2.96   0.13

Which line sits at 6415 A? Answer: C III]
